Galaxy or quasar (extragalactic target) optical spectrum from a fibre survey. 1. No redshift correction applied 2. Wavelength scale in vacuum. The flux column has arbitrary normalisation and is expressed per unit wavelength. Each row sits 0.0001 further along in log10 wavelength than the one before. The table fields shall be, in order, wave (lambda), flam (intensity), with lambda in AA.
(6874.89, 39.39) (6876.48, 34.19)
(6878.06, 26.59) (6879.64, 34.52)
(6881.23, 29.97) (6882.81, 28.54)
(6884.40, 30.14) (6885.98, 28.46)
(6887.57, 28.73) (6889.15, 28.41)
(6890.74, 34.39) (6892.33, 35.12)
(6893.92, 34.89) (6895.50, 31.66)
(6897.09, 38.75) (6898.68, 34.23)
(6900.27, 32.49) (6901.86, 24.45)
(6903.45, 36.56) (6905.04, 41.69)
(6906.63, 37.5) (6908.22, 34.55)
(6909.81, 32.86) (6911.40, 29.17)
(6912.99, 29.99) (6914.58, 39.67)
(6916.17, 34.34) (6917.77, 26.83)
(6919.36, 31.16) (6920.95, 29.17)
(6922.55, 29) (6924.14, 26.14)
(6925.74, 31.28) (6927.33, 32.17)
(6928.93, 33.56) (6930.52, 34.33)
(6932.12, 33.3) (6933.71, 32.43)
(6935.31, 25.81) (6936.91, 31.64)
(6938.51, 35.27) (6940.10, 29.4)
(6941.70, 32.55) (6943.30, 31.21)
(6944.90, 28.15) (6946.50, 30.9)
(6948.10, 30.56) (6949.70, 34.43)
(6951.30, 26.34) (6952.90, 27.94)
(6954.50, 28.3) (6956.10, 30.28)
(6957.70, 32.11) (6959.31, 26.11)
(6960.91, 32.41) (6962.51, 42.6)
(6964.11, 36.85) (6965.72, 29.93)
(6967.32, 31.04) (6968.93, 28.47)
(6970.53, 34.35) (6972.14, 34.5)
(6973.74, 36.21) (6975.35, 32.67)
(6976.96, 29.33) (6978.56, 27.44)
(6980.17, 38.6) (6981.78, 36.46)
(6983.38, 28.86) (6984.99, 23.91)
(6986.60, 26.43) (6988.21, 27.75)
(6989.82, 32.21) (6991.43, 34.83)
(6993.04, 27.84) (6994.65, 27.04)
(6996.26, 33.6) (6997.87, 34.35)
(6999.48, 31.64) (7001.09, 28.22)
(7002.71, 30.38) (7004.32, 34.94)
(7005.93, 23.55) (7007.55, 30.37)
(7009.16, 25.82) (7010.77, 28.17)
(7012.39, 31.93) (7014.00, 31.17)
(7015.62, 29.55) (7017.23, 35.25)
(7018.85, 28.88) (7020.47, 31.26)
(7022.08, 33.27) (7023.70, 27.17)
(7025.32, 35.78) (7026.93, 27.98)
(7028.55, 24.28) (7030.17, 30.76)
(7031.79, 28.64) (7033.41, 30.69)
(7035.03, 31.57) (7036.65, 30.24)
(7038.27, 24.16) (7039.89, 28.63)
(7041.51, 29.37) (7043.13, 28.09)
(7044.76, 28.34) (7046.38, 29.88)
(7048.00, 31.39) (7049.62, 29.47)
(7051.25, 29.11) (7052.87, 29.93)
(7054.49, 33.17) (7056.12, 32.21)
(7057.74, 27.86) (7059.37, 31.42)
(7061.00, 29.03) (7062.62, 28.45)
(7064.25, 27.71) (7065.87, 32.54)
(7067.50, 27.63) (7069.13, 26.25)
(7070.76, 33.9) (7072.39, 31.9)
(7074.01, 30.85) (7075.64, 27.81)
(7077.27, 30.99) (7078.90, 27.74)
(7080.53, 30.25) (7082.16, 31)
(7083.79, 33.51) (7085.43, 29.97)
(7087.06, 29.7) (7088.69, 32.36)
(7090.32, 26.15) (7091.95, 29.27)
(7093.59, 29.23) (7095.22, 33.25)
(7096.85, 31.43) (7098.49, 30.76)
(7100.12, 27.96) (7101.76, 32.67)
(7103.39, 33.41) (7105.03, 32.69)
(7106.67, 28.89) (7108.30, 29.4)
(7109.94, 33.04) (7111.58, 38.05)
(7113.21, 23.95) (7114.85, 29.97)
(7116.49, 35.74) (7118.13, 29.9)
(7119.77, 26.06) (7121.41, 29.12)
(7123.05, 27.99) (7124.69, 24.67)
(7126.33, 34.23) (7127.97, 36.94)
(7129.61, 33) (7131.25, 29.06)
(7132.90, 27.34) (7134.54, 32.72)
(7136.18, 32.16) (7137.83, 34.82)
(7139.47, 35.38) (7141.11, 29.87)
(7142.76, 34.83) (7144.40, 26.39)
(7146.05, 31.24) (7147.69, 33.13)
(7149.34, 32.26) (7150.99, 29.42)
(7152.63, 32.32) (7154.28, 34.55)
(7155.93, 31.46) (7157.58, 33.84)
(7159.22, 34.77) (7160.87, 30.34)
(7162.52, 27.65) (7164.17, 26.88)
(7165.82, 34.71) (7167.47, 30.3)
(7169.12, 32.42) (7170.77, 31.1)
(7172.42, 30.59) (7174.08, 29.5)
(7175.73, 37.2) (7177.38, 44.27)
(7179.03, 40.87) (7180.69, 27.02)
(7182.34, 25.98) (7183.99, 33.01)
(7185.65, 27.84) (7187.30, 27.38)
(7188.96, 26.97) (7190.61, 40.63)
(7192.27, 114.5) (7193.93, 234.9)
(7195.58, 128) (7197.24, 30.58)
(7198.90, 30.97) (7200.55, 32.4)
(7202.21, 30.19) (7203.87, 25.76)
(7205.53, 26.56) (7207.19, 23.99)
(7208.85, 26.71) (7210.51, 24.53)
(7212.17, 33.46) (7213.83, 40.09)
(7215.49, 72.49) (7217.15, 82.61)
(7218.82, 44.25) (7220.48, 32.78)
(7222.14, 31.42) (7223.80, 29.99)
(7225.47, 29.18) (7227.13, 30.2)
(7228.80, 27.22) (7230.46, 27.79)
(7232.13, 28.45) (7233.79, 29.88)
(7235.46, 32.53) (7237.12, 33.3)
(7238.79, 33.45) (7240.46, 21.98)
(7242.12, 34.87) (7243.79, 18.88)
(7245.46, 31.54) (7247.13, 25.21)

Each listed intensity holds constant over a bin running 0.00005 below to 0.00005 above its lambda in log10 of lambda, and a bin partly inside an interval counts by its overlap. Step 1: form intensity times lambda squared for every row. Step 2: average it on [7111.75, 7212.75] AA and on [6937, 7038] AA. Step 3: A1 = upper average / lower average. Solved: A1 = 1.27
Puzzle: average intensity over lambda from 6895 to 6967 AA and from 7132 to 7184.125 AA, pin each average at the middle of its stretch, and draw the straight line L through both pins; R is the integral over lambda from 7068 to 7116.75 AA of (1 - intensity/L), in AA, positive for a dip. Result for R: 2.2 AA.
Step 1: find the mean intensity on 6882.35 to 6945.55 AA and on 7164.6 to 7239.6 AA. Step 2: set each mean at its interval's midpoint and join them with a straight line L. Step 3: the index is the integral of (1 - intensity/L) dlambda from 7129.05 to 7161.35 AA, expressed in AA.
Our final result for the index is 6.5 AA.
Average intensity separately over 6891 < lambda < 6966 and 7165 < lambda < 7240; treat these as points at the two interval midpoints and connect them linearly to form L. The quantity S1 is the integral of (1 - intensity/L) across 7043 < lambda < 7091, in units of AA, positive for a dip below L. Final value 9.1 AA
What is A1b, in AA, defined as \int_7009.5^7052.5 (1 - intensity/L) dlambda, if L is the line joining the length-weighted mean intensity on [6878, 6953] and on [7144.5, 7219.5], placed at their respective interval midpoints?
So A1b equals 7.7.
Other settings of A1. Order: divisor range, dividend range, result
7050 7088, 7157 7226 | 1.48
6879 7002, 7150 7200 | 1.51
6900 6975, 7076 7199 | 1.21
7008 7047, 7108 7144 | 1.08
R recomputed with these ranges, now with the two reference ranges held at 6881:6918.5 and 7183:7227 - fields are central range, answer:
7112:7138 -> 8.24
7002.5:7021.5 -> 4.19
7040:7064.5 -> 6.65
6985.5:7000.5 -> 2.86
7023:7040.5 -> 4.67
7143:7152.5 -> 3.10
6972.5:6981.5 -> 0.89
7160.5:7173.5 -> 4.54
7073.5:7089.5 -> 4.50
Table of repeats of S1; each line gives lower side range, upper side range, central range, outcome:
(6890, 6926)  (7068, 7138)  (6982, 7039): 3.31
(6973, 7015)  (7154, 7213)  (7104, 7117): 2.10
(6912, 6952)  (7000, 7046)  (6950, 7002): -1.40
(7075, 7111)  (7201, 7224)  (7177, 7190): 1.63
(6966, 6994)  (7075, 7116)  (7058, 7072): 0.51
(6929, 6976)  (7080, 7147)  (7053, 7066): 0.44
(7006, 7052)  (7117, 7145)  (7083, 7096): -0.01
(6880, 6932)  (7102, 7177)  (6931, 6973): 0.83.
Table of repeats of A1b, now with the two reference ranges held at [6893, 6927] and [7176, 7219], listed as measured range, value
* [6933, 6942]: 0.8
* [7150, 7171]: 7.1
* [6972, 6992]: 3.0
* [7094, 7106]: 3.4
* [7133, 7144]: 3.2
